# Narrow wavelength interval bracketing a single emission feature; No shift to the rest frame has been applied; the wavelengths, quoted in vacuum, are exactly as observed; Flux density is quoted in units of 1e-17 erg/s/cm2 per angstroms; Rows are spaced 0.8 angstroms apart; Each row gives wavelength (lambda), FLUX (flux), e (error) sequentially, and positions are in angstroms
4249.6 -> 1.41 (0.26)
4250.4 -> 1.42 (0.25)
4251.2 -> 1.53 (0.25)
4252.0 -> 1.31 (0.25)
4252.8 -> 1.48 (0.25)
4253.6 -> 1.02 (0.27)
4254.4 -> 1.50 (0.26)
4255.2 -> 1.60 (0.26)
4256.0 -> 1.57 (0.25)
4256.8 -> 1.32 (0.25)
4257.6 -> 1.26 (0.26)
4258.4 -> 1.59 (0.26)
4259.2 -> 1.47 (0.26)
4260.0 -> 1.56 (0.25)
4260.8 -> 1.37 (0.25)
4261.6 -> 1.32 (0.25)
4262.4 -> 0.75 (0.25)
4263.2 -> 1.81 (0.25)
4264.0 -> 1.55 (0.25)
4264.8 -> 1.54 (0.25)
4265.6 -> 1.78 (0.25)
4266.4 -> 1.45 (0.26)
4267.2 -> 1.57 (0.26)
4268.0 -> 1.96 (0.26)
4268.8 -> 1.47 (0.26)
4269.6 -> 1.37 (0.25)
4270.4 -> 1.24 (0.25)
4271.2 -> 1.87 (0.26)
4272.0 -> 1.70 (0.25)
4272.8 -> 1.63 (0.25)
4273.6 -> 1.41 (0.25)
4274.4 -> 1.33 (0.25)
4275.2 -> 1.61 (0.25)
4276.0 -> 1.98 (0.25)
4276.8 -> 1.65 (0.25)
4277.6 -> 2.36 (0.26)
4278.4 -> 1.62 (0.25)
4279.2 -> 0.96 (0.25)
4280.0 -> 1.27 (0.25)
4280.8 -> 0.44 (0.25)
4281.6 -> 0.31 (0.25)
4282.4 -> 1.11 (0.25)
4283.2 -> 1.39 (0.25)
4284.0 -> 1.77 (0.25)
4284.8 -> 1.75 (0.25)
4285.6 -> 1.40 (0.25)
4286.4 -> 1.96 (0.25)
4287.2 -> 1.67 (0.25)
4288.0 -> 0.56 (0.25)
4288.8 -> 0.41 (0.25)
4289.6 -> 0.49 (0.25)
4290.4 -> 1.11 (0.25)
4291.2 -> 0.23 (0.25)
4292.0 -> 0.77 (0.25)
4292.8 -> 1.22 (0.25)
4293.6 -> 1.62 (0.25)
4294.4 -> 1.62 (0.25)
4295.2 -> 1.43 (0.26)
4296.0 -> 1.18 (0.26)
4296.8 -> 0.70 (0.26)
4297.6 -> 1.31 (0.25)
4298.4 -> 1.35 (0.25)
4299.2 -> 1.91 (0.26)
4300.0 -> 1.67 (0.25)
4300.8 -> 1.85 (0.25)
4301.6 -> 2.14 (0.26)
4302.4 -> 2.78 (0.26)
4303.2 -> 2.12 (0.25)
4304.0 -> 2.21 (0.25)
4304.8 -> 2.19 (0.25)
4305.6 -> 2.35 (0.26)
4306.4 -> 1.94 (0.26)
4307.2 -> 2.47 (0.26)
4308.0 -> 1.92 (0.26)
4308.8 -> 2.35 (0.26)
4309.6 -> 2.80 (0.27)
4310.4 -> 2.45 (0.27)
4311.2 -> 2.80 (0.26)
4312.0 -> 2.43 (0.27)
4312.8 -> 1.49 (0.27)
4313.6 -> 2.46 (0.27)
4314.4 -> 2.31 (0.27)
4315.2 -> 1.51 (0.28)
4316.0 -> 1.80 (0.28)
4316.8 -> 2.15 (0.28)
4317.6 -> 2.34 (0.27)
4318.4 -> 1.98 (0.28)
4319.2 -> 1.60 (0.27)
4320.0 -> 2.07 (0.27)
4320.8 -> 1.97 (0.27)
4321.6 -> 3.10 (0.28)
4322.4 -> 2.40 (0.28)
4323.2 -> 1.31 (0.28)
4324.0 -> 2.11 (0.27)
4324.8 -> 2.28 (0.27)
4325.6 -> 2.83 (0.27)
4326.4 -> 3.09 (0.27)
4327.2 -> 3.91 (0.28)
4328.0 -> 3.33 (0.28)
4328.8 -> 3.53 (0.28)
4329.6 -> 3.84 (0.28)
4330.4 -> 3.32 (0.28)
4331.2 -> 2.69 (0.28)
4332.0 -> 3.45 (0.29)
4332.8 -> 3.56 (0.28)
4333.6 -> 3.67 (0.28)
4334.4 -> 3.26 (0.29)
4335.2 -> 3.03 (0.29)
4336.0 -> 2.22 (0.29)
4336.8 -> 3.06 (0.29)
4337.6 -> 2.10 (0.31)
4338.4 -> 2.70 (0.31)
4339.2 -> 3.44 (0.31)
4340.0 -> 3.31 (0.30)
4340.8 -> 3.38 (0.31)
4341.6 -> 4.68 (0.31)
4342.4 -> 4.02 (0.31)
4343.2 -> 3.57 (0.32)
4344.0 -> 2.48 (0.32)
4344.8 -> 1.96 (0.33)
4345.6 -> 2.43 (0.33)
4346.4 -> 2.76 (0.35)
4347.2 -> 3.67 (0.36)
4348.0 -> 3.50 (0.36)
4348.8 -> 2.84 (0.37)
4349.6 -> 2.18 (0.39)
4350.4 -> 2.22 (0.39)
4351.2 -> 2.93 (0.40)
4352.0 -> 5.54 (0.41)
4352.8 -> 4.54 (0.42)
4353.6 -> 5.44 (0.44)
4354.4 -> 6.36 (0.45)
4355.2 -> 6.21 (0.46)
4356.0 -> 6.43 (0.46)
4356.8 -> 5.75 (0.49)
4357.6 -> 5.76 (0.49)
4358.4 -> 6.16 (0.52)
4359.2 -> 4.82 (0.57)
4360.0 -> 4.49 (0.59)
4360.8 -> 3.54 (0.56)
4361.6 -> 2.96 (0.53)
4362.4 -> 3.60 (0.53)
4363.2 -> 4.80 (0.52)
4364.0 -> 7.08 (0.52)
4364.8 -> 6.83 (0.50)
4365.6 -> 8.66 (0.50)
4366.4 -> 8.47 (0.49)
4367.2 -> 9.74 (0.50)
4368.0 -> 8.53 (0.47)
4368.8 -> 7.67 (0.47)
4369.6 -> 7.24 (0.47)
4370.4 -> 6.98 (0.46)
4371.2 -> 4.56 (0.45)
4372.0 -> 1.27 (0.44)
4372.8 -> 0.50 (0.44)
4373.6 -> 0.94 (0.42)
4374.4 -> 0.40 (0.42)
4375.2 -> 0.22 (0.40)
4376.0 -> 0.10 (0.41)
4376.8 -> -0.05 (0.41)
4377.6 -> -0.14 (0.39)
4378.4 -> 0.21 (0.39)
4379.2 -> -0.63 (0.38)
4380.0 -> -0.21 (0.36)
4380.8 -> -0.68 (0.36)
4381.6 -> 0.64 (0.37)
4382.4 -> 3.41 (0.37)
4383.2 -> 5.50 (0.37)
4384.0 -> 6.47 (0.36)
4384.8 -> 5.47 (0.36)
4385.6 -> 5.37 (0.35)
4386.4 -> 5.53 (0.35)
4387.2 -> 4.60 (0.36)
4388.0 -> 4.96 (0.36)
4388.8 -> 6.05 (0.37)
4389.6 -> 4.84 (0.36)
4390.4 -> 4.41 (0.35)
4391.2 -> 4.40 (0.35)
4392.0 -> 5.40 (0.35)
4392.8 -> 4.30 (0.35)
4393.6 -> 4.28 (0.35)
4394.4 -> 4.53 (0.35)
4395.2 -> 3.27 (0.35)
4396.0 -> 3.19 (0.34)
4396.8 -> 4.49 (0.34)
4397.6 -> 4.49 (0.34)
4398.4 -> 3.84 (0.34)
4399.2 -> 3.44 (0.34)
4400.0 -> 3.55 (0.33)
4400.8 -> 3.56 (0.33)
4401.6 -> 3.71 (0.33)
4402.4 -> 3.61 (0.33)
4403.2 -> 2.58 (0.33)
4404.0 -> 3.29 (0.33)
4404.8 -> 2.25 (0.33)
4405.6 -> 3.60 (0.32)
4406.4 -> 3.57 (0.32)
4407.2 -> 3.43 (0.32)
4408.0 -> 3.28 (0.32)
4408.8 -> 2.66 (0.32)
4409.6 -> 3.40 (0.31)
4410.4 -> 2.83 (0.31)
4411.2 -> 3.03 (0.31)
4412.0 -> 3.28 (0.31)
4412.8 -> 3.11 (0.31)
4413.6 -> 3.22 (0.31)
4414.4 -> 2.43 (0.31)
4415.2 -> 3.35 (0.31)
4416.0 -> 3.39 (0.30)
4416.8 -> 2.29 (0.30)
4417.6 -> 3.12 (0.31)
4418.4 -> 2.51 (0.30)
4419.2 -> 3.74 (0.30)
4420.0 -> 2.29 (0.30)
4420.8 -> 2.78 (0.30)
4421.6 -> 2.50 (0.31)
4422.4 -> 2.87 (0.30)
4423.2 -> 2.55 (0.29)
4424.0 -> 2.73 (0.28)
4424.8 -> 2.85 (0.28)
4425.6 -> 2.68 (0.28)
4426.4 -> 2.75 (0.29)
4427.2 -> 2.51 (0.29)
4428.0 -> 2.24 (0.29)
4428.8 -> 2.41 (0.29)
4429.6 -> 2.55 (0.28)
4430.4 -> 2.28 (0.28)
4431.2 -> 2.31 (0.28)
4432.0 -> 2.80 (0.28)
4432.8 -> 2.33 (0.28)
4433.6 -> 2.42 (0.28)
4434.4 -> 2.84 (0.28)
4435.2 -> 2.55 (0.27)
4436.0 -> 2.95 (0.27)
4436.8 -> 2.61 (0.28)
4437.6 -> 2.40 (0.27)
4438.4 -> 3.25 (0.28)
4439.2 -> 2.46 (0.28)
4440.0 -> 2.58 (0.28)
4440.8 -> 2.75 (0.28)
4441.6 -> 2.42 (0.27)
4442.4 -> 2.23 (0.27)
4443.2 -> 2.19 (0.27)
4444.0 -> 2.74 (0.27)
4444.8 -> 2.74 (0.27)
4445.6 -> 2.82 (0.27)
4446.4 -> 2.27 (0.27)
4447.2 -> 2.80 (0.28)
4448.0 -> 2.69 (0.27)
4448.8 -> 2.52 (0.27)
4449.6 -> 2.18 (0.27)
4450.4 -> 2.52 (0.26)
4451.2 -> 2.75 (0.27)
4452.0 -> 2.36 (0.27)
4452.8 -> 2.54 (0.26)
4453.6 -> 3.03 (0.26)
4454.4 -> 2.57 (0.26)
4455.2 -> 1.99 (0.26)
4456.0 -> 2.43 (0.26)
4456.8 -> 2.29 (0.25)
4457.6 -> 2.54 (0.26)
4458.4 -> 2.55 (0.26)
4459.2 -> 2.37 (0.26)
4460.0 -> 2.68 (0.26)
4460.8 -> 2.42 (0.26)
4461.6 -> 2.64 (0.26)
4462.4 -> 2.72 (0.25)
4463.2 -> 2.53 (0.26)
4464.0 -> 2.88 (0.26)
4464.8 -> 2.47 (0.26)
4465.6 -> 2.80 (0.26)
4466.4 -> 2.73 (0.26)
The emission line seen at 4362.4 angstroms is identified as Lyman alpha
